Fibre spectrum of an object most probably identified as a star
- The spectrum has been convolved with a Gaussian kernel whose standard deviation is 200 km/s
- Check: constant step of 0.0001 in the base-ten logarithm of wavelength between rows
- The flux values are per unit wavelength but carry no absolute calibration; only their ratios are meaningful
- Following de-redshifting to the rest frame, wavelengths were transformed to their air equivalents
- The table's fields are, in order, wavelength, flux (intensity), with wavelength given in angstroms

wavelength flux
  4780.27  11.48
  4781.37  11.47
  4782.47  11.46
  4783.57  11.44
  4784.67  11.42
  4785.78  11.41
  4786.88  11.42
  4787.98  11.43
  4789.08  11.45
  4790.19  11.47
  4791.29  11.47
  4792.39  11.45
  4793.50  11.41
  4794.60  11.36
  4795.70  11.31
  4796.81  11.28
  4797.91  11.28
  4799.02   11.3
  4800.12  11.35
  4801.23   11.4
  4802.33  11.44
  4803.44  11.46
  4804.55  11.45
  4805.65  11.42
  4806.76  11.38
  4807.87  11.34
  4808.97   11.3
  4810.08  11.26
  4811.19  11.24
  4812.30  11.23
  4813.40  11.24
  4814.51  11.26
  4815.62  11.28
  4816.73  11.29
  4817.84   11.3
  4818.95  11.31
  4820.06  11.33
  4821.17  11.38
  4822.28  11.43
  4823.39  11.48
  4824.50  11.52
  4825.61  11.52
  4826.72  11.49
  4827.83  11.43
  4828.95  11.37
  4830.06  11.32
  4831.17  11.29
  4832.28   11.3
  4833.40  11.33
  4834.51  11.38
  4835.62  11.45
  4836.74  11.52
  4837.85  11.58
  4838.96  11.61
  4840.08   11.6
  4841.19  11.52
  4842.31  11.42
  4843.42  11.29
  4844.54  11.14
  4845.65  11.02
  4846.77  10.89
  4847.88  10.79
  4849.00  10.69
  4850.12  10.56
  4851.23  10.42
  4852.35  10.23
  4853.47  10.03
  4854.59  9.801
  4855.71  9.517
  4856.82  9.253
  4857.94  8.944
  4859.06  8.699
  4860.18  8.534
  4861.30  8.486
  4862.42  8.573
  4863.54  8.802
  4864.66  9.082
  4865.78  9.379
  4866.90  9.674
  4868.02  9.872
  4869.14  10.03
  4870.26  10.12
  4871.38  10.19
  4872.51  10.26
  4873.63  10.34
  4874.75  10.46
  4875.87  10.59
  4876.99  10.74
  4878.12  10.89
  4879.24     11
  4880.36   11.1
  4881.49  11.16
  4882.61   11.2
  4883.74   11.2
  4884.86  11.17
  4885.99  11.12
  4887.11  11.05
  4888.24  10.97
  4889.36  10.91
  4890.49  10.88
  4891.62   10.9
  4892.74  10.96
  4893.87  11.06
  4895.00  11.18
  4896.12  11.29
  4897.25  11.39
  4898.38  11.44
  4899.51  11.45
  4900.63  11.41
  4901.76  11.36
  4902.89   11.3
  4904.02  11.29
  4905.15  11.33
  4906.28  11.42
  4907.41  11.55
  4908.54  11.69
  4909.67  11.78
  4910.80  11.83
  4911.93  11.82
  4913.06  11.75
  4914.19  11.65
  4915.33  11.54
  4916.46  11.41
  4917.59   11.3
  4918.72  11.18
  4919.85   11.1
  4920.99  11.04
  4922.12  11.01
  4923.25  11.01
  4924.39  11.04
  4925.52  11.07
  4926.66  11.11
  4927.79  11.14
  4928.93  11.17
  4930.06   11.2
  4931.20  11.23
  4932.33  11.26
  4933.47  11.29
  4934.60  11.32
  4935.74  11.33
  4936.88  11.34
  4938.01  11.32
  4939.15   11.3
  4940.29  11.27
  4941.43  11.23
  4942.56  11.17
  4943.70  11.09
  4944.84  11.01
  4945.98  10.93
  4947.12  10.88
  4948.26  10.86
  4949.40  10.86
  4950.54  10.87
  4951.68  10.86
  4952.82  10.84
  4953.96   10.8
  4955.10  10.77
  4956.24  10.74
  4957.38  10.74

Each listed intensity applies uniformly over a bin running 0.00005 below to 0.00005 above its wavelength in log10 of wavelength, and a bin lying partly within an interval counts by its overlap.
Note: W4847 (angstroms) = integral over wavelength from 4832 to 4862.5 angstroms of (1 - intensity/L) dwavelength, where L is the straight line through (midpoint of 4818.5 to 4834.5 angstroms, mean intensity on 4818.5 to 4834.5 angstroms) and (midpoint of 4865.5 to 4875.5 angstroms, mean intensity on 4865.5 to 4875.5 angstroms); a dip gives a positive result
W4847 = 0.8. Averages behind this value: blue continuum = 11.4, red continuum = 10.1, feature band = 10.5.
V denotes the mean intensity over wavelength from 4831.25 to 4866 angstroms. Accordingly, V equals 10.4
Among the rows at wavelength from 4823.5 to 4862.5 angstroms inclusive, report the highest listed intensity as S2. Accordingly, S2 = 11.61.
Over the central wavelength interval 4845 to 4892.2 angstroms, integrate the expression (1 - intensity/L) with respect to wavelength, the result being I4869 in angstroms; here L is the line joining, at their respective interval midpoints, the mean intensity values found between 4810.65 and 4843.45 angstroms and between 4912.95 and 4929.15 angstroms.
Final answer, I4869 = 4.52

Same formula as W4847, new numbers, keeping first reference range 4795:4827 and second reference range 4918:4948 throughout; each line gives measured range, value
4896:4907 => -0.2 angstroms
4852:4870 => 3.1 angstroms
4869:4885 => 0.8 angstroms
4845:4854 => 0.6 angstroms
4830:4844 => -0.2 angstroms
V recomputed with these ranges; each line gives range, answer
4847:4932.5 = 10.7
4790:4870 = 10.9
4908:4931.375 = 11.3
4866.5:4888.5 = 10.7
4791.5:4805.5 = 11.4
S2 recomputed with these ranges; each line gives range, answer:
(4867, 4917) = 11.83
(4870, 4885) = 11.2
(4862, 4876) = 10.59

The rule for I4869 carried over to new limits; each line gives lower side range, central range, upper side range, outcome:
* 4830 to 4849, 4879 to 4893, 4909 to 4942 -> 0.3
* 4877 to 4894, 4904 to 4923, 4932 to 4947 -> -0.6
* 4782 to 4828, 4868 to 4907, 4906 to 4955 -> 1.1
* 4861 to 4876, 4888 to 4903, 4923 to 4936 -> -1.2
